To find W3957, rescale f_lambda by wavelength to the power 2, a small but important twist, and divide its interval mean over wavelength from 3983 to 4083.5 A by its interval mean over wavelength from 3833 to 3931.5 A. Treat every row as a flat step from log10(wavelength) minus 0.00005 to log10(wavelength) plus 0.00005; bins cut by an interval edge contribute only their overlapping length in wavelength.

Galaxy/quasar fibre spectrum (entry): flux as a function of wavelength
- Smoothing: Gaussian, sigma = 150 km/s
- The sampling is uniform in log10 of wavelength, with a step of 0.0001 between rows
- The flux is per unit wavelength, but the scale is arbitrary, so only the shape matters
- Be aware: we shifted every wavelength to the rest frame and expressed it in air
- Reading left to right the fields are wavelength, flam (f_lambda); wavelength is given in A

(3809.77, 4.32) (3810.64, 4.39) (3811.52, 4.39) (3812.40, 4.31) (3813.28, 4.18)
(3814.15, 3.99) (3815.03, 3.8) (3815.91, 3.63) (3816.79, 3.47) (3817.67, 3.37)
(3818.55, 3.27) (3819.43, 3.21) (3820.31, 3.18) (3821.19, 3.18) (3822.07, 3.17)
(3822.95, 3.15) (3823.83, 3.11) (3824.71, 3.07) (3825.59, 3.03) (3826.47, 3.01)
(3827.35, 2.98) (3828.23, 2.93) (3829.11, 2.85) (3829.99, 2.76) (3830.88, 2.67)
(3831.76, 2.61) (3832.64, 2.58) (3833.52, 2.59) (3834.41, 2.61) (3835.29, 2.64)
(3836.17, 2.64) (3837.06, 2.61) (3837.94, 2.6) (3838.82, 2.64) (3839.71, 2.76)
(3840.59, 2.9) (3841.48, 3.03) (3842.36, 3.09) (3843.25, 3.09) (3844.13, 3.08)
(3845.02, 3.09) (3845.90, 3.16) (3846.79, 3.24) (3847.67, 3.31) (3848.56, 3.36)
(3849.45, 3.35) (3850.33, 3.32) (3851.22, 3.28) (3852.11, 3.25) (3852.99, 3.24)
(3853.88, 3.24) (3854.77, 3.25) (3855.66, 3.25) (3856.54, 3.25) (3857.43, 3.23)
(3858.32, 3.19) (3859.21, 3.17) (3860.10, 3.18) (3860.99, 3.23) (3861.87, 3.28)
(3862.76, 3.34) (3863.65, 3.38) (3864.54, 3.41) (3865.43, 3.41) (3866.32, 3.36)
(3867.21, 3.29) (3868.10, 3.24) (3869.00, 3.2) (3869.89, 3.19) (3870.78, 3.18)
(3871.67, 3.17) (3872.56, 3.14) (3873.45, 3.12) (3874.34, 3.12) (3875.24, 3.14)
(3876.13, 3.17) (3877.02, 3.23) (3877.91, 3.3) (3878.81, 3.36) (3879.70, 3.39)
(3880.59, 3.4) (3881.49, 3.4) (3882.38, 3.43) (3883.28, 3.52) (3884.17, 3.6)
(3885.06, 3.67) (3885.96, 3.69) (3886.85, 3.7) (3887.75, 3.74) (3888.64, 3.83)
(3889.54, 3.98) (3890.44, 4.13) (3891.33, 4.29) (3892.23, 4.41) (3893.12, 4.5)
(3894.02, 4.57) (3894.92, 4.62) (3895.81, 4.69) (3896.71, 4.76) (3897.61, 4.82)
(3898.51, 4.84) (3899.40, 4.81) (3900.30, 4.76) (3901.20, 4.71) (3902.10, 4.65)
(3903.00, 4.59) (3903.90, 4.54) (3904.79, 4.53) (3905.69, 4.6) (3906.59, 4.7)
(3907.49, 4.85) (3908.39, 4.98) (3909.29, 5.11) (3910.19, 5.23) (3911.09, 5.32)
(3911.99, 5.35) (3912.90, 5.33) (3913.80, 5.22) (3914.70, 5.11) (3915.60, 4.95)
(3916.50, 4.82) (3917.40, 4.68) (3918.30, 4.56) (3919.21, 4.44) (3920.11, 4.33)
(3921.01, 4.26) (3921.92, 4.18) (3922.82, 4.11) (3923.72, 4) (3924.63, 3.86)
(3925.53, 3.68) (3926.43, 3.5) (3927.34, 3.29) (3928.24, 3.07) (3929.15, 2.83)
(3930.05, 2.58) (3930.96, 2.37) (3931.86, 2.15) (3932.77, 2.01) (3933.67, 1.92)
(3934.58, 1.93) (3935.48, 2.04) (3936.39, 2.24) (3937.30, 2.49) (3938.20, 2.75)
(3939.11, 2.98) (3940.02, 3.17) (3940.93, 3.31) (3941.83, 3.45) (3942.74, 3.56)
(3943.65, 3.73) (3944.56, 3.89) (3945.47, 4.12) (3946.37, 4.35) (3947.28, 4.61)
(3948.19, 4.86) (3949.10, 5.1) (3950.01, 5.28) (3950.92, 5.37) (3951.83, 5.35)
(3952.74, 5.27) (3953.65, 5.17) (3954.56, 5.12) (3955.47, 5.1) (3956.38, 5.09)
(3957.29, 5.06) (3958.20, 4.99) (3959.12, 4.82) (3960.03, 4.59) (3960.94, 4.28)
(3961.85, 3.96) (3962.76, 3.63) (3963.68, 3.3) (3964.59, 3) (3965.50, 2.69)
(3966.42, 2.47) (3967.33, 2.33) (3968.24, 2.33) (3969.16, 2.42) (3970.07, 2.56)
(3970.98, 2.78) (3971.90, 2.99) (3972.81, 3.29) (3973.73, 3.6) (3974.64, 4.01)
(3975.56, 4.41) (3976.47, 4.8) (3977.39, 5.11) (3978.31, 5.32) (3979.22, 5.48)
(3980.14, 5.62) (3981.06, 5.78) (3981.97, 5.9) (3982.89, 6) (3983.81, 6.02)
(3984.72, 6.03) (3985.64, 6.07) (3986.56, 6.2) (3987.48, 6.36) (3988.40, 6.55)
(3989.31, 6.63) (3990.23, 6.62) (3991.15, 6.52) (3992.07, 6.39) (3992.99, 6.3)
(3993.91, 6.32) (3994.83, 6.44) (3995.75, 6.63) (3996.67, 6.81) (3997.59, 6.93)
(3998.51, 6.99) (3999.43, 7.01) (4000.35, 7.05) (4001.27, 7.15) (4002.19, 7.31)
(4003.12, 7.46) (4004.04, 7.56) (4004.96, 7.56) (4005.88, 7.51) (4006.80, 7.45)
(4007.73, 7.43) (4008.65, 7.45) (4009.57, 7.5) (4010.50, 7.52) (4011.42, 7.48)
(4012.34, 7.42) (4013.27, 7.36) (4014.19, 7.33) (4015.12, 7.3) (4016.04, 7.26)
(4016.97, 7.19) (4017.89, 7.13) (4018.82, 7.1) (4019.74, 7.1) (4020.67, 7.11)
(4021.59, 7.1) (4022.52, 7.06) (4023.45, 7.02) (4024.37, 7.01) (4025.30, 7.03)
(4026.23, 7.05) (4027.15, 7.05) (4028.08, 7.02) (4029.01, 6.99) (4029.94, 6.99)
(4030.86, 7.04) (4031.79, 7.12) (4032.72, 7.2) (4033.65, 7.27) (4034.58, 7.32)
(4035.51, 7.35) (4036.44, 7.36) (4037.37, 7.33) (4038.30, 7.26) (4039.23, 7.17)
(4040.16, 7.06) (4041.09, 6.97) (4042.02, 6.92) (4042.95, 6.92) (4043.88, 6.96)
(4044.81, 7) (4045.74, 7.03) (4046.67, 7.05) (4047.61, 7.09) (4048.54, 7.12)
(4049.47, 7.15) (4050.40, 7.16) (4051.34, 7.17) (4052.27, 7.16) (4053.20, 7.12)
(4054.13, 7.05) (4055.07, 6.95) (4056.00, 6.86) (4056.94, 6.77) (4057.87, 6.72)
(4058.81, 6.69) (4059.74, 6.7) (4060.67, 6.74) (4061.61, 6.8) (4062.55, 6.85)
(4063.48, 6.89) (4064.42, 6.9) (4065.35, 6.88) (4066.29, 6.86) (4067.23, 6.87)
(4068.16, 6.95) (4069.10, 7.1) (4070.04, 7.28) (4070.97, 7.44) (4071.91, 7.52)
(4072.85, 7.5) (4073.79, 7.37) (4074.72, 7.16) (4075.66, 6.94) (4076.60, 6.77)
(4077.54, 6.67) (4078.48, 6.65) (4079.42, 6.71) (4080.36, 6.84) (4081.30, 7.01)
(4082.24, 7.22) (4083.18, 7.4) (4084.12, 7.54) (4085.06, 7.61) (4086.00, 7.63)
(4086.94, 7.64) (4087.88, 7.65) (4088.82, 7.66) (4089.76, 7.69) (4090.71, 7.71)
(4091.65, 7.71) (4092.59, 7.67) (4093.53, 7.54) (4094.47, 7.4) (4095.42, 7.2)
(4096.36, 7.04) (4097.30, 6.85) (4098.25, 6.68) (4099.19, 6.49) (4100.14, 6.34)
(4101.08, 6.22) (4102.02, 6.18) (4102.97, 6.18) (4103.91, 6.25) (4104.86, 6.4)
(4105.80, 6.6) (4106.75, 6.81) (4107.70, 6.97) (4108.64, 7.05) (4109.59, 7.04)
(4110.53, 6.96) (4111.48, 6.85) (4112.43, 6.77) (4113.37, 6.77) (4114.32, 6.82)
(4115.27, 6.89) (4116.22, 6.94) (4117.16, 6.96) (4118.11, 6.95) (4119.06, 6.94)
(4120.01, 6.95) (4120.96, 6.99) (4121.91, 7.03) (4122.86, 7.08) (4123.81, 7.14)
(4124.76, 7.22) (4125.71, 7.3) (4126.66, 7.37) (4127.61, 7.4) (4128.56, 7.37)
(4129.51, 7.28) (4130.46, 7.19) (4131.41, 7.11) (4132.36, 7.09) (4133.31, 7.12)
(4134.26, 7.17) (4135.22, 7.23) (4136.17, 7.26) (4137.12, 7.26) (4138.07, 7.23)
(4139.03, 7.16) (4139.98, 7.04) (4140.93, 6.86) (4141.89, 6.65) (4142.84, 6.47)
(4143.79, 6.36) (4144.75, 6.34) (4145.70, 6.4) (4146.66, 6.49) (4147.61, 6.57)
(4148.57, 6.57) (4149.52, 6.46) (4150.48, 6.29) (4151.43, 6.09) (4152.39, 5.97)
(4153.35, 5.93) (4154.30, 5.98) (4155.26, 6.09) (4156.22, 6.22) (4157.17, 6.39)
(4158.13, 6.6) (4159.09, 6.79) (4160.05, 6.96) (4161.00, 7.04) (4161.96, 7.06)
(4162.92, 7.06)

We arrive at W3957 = 2.03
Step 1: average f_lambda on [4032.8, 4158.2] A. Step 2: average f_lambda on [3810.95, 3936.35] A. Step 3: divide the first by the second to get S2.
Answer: 1.94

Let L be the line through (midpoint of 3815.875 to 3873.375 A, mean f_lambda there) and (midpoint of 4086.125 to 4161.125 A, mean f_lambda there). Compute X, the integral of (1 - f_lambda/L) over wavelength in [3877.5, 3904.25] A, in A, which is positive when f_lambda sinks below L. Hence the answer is -2.8 A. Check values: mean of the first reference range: 3.1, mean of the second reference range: 6.88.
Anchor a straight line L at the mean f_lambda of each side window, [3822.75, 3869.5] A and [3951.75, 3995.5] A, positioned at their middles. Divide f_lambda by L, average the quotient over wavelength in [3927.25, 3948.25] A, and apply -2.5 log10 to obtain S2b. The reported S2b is 0.39 mag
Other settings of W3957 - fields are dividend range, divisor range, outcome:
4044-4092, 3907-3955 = 1.90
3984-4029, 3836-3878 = 2.39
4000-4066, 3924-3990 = 1.81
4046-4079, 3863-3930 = 1.88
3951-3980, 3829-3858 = 1.45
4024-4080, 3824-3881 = 2.51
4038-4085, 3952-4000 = 1.46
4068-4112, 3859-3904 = 2.09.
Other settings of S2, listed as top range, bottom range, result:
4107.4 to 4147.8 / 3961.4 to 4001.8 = 1.36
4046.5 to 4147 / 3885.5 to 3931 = 1.60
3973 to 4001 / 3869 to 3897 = 1.63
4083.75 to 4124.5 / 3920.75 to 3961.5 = 1.84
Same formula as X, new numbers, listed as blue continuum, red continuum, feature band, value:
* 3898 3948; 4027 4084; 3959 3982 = 5.6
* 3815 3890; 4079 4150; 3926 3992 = 8.5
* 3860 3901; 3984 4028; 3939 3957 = 3.3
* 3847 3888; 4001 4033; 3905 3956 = 9.0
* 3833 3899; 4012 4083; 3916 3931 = 2.3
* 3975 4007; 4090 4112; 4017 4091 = -4.8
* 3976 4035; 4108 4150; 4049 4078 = -0.5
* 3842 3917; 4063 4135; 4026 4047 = -3.3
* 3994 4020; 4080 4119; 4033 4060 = 0.3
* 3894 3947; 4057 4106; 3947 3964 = -0.6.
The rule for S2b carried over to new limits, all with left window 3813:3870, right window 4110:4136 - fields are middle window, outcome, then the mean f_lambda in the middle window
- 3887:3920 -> -0.17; 4.68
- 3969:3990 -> 0.02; 5.01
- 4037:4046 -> -0.19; 7.06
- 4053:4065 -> -0.11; 6.84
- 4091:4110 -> -0.01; 6.84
